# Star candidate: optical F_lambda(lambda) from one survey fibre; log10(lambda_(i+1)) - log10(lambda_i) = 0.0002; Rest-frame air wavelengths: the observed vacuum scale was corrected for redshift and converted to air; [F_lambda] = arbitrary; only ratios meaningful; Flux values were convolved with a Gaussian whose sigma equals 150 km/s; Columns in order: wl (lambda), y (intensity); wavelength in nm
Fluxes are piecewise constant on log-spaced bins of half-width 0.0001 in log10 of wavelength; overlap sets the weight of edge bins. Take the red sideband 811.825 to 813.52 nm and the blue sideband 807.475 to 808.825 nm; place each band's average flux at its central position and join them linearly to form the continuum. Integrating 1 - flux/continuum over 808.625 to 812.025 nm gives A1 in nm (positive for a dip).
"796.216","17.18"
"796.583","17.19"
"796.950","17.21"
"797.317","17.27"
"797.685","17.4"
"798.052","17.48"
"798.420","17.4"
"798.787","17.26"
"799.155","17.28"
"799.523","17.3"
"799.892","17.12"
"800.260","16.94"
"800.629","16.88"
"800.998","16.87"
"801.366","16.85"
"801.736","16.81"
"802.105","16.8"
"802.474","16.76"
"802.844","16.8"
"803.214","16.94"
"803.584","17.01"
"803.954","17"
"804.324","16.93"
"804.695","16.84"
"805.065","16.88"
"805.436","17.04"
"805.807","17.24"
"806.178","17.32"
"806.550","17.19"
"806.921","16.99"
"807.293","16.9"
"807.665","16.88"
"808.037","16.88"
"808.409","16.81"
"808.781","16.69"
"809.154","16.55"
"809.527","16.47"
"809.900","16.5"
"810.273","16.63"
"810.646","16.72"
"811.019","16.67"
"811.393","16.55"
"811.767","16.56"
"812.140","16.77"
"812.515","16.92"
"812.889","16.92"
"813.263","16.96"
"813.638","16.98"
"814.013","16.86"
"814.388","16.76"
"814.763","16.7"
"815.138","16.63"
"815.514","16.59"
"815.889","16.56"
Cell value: 0.05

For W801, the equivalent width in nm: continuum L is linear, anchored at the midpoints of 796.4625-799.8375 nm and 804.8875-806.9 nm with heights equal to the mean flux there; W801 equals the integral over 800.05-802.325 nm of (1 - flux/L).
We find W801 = 0.049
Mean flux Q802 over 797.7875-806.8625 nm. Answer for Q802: 17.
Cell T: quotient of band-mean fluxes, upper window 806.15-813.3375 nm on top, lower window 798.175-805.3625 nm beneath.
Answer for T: 1.0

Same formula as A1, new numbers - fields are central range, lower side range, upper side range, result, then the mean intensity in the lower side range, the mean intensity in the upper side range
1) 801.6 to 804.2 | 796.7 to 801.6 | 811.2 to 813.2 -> 0.03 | 17.2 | 16.8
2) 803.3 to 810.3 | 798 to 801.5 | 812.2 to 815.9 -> 0.03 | 17.1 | 16.8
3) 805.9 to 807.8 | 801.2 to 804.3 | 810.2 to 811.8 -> -0.04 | 16.9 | 16.6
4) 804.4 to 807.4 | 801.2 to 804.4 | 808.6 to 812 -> -0.05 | 16.9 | 16.6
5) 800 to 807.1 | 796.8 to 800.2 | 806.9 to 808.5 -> 0.05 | 17.3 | 16.9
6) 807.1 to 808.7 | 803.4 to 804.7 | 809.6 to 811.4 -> -0.01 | 17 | 16.6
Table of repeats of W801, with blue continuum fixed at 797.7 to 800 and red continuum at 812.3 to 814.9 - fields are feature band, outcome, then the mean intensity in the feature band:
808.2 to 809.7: 0.03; 16.6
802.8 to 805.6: 0.04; 16.9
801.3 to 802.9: 0.04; 16.8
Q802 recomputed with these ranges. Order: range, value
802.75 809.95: 16.9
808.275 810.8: 16.6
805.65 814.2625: 16.8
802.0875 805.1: 16.9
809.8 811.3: 16.6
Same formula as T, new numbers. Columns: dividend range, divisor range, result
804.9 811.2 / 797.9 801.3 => 0.98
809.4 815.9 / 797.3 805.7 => 0.98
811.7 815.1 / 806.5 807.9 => 0.99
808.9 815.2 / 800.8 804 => 0.99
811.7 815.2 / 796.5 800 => 0.97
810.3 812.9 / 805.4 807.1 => 0.97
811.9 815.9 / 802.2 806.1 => 0.99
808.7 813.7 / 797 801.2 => 0.97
